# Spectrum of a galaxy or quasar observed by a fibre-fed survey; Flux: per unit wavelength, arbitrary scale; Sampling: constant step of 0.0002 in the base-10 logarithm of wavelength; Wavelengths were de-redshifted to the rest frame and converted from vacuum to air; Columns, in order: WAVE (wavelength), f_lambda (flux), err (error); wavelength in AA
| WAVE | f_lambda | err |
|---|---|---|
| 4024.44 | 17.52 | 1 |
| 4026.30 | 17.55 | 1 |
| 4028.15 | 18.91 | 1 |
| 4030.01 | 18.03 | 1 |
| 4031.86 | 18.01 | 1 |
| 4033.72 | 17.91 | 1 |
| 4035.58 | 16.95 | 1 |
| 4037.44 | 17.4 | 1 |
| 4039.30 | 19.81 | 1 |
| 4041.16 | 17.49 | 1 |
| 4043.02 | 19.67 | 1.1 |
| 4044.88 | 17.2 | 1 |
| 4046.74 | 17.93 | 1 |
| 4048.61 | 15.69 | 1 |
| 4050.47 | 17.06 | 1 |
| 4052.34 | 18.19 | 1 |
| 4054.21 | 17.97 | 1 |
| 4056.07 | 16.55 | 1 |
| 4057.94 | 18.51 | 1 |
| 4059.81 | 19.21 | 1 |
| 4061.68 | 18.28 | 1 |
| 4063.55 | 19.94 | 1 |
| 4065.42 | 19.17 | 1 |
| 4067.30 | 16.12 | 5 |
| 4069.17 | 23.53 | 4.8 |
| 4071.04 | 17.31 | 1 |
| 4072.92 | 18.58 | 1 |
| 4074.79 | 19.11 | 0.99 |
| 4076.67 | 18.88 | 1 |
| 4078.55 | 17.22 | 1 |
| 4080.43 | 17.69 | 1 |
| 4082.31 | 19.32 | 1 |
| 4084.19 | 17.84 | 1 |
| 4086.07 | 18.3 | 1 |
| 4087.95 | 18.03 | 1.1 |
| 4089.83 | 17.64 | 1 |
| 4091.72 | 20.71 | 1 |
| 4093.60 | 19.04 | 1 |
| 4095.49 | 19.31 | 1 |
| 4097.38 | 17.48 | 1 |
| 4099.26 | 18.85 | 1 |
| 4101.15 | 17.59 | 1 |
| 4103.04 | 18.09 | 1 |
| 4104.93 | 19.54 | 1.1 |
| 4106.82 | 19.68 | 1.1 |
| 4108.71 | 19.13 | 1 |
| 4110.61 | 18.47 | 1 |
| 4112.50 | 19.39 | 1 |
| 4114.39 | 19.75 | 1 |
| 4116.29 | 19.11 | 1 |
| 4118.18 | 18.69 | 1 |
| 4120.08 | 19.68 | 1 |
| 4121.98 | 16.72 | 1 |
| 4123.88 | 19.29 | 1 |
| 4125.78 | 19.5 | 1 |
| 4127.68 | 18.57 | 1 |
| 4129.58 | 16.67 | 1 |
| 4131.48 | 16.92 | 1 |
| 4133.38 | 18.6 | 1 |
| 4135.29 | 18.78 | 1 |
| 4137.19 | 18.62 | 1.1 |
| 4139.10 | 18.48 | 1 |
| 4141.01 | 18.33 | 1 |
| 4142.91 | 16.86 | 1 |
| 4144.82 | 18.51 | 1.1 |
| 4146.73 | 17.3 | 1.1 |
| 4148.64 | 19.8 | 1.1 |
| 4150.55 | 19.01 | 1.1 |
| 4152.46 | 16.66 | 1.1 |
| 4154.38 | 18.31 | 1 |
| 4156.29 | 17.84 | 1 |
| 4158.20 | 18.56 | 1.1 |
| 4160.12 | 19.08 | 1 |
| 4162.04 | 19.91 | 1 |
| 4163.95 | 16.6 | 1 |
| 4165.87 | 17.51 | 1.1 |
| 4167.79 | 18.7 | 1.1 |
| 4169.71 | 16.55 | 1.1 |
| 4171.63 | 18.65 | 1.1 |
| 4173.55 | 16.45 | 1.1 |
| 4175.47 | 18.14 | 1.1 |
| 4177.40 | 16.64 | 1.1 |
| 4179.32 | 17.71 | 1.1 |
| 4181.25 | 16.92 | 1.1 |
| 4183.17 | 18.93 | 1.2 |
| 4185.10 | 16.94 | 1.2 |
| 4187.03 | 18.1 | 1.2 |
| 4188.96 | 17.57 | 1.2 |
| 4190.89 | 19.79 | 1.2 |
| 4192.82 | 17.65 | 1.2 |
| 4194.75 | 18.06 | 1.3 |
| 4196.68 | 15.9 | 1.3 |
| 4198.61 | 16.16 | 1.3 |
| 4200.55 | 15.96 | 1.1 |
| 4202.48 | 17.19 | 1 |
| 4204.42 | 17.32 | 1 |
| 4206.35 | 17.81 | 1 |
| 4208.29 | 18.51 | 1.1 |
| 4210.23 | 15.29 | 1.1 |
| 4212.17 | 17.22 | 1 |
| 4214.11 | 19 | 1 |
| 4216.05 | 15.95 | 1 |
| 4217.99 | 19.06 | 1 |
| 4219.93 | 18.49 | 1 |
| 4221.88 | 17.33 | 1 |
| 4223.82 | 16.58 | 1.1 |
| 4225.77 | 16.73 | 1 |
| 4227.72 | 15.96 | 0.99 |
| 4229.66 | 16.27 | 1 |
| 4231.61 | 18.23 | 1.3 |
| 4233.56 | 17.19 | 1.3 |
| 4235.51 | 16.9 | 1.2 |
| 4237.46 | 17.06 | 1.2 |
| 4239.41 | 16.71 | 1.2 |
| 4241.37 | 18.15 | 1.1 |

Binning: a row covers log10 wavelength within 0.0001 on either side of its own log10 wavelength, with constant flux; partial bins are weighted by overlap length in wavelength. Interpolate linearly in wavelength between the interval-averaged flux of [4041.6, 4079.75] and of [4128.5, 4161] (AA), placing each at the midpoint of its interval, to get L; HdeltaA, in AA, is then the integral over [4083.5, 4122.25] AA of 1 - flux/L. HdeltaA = -1.2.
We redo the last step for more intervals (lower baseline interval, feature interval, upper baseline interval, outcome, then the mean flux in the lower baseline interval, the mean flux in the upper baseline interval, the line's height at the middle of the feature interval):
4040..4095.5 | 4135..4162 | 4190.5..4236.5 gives -0.90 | 18.4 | 17.2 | 17.7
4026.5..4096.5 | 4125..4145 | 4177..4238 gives -0.35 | 18.3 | 17.3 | 17.8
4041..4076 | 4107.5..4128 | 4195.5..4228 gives -1.27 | 18.3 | 17.1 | 17.9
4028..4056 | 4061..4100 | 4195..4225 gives -2.23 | 17.8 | 17.2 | 17.7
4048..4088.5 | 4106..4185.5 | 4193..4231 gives -2.54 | 18.3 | 17.1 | 17.7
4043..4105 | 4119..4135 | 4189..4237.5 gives -0.28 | 18.4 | 17.3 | 18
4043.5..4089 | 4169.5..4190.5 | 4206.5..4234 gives -0.08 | 18.3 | 17.3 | 17.5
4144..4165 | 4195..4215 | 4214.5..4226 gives 0.69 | 18.3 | 17.5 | 17.7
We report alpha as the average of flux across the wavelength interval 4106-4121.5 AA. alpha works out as 19.2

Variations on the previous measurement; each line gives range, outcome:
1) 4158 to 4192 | 17.9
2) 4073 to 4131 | 18.6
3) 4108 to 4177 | 18.3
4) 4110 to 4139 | 18.6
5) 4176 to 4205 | 17.4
